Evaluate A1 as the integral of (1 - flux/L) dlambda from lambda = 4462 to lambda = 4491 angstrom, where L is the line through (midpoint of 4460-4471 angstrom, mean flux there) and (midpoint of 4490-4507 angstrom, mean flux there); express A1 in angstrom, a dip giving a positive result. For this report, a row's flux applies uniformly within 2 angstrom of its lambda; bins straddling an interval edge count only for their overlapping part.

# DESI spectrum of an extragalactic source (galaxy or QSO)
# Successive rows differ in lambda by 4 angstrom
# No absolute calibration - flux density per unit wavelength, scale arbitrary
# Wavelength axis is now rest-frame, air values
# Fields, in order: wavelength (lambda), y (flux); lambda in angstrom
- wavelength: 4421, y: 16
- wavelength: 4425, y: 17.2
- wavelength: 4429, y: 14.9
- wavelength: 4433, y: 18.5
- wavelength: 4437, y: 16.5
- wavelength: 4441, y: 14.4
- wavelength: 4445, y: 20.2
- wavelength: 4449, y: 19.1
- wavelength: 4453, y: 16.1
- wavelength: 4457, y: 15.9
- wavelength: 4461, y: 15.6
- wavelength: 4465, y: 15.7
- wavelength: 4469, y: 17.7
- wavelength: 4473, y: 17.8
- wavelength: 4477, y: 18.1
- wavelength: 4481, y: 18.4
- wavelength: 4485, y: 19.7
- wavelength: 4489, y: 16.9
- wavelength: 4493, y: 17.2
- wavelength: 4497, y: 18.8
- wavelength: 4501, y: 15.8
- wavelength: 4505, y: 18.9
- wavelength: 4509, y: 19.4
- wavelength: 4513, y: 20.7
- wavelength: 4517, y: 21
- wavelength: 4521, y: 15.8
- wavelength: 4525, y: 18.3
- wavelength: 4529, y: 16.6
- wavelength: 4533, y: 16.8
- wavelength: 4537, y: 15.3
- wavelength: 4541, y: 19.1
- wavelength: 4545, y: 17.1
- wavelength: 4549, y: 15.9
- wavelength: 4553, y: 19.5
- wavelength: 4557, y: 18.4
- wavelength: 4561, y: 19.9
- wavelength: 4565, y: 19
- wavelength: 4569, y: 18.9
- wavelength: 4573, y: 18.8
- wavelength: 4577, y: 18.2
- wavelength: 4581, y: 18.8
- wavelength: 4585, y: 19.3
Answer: -1.50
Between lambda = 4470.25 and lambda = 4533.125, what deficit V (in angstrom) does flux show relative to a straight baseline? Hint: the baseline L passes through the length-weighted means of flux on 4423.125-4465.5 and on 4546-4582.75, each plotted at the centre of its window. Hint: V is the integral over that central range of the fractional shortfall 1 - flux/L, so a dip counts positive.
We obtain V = -2.0 angstrom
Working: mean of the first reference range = 16.8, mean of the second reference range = 18.6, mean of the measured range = 18.2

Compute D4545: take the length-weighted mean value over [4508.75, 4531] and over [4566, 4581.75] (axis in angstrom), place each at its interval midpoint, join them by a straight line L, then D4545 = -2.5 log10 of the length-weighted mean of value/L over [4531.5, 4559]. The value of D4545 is 0.07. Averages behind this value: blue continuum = 18.6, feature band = 17.5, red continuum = 18.7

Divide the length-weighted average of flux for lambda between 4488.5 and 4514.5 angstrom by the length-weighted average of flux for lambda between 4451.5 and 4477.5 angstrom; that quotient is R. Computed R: 1.10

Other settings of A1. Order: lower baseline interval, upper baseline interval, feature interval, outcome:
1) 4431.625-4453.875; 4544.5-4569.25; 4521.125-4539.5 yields 1.51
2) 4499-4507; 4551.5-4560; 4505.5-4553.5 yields 0.59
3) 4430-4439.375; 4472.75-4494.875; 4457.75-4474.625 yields 1.04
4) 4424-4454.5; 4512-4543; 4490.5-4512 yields -0.58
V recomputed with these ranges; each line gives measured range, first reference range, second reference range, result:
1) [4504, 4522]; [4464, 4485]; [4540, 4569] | -1.24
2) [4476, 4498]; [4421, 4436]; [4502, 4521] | 0.48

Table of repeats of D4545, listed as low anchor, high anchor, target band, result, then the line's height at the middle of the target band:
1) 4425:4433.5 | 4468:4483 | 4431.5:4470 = 0.02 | 17.2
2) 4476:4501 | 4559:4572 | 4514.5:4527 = 0.00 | 18.5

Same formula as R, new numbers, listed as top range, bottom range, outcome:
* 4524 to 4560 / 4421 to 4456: 1.03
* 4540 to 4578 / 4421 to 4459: 1.09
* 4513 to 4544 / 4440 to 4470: 1.05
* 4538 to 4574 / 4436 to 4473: 1.09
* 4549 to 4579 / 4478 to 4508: 1.04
